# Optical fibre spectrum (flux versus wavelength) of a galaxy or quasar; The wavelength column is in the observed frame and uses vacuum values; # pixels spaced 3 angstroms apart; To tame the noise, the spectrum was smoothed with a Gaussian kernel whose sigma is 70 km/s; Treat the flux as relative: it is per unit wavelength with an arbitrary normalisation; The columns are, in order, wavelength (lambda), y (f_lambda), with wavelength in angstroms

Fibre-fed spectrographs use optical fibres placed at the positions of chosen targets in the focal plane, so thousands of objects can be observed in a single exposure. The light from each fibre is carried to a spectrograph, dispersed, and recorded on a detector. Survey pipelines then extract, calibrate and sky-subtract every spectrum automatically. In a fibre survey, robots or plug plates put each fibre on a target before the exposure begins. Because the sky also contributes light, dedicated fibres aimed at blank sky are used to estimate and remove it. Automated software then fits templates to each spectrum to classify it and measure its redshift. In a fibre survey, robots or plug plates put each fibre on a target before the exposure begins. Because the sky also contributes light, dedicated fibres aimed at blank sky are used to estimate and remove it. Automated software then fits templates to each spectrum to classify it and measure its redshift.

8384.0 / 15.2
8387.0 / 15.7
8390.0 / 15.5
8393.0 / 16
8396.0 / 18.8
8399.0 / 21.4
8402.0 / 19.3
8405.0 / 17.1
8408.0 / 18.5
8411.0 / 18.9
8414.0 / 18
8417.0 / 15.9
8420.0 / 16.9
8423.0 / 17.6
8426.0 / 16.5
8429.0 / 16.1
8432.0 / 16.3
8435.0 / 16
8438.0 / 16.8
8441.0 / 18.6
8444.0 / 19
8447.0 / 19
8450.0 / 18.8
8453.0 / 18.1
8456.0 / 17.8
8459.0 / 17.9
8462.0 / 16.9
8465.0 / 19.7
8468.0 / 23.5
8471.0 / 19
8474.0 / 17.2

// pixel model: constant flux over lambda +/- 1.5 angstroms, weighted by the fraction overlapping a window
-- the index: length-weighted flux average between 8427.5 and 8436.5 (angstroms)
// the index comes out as 16.1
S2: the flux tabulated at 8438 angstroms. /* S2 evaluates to 16.8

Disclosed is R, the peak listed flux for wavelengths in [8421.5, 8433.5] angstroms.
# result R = 17.6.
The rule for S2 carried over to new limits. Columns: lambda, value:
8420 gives 16.9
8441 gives 18.6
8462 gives 16.9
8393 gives 16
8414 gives 18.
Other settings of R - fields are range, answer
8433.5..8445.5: 19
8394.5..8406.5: 21.4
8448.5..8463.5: 18.8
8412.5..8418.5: 18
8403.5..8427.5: 18.9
